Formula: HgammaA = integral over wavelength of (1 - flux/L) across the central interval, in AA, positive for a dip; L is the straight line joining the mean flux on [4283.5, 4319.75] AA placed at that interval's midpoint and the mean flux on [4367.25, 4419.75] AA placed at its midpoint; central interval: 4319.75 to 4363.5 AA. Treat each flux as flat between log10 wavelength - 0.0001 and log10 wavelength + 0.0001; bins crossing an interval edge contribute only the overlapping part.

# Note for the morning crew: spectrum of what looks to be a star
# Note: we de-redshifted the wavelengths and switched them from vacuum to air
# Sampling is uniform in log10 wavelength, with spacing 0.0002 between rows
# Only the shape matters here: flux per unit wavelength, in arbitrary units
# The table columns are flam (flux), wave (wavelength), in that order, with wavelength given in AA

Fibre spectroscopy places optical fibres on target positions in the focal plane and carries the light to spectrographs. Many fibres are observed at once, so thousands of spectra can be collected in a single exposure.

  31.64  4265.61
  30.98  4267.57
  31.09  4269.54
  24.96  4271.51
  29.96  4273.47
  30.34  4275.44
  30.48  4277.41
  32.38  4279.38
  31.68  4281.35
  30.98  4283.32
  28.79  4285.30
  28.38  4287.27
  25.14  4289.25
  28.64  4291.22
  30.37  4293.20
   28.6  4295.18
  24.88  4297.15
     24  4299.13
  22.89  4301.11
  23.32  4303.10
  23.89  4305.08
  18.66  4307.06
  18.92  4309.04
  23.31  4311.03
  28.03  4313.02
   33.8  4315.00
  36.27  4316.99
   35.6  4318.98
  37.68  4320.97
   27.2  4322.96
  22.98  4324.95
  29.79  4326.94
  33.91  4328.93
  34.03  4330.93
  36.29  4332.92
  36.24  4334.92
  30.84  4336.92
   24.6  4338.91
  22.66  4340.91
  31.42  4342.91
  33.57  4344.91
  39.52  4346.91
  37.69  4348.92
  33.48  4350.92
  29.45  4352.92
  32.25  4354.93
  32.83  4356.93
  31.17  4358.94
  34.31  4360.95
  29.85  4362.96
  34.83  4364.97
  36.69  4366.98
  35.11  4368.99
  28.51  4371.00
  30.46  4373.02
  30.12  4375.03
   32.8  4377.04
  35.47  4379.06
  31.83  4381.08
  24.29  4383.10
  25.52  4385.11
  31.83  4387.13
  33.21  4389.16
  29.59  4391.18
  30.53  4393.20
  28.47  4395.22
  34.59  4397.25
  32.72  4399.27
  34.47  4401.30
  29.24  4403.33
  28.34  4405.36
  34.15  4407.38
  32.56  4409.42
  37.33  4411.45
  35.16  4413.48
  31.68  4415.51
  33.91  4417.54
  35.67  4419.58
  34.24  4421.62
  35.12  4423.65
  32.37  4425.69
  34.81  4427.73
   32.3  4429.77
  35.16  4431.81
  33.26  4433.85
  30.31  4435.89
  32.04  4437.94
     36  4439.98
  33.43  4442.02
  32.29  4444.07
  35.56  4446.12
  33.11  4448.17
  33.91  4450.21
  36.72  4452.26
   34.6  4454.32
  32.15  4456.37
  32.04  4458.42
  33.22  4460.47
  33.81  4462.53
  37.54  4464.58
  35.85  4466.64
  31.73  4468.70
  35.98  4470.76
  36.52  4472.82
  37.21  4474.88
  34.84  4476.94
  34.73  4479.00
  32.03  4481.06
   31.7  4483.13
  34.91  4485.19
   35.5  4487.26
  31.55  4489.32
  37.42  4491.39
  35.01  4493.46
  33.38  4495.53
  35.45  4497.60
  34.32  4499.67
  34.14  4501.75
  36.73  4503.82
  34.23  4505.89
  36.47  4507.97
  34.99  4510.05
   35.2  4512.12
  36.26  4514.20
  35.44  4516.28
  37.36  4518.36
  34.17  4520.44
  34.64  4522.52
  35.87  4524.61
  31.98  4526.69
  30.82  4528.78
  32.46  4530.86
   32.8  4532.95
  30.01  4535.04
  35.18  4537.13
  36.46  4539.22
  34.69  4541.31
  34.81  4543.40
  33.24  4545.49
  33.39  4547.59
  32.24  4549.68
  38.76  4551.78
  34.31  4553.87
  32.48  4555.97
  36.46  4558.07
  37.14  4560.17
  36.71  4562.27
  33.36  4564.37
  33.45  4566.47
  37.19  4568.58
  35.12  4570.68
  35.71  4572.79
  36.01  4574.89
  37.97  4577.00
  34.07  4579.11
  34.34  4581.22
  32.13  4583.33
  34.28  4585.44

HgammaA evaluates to -4.4 AA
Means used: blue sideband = 26.9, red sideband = 31.8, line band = 31.9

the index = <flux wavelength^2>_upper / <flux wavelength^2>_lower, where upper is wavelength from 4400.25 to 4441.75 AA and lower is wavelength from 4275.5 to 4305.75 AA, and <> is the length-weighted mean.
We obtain 1.3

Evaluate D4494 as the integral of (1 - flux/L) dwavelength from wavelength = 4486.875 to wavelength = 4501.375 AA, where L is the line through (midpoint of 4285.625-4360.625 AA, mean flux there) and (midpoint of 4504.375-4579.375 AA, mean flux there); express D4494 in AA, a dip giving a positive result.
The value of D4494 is -0.4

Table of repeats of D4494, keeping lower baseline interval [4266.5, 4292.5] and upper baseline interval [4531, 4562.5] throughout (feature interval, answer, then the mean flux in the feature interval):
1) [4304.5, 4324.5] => 1.27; 28.3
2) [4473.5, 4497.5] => -0.81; 34.5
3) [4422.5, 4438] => -0.45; 33.2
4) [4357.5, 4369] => -0.89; 33.5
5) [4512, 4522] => -0.52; 35.7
